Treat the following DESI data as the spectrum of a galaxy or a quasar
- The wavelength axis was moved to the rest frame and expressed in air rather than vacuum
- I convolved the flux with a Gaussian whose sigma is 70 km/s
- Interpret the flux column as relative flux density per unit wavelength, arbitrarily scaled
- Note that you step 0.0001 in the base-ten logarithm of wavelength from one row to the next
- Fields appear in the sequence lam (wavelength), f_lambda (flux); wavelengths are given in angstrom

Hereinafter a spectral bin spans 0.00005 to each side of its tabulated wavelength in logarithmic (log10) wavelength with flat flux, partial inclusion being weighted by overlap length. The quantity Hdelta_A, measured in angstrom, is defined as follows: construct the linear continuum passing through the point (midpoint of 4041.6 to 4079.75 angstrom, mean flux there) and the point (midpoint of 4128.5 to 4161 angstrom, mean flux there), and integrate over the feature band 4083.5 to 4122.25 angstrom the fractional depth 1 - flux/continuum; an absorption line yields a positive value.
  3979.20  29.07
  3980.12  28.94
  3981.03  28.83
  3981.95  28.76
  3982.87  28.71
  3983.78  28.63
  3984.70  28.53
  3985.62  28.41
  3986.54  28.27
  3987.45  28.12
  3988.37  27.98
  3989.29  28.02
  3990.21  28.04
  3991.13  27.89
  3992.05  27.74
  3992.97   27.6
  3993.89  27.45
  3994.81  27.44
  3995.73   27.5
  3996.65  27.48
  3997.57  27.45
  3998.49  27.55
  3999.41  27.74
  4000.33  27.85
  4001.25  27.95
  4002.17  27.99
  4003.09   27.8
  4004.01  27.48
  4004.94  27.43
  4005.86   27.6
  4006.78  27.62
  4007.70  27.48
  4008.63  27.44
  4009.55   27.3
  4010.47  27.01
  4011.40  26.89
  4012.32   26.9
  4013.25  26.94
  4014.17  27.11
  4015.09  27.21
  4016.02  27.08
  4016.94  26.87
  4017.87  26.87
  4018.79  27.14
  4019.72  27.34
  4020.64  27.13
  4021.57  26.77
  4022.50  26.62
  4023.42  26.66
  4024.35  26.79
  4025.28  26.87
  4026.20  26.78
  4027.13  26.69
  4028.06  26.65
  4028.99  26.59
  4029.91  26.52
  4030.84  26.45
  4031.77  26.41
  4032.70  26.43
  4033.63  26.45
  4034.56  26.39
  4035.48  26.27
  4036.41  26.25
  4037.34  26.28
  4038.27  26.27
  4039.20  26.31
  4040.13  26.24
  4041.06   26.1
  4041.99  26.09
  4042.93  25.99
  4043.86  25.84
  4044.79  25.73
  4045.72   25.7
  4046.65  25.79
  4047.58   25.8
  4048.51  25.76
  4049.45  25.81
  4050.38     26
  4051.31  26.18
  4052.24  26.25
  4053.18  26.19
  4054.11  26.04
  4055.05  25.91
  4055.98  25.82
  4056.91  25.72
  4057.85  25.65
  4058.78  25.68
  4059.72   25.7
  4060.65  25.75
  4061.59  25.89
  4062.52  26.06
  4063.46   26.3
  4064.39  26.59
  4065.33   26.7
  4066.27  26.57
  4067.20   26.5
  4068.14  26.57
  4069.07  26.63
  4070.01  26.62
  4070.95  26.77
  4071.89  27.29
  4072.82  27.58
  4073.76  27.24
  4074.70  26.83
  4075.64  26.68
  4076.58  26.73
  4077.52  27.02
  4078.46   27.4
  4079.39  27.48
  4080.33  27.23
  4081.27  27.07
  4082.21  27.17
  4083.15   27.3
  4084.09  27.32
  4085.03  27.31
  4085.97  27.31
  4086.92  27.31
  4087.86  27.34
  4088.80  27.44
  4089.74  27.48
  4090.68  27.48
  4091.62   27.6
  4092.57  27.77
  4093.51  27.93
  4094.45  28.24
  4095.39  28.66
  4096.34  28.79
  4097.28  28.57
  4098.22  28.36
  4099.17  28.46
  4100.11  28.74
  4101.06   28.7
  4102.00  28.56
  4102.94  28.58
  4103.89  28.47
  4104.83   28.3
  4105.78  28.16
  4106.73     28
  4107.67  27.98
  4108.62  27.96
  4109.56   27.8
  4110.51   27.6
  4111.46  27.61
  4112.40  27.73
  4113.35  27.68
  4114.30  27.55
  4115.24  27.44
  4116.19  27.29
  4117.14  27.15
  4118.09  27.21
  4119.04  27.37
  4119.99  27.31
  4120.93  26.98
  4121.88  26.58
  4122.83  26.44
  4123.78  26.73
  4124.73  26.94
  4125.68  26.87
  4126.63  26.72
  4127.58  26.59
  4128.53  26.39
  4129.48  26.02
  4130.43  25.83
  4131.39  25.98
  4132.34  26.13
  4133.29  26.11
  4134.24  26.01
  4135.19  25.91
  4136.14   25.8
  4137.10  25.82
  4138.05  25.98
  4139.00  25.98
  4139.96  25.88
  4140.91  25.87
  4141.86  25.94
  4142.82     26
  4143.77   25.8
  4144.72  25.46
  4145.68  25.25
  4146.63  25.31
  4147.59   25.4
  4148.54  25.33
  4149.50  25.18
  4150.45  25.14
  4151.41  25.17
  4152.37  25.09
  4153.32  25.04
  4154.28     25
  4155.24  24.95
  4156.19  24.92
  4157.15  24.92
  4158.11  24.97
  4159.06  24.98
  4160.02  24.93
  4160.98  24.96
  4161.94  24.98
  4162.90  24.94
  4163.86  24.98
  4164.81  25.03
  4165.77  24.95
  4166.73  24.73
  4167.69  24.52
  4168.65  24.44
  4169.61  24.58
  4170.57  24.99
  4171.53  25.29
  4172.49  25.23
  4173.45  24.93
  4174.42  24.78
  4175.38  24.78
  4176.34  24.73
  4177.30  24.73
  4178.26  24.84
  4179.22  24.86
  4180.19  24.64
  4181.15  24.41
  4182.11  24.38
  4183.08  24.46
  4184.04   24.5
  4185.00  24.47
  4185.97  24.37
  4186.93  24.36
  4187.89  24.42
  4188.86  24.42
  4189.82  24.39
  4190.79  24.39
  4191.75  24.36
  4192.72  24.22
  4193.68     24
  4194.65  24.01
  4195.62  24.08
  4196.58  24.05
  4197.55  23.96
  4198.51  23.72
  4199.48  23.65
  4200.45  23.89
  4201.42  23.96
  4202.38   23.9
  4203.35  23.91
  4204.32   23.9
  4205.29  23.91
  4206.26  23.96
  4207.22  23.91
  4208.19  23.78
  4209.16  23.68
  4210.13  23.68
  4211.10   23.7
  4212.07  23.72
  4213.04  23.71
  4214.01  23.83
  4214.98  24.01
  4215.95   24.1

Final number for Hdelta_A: -2.83 angstrom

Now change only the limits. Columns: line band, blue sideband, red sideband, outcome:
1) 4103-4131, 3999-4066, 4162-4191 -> -1.99 angstrom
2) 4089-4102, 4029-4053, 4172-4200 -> -1.39 angstrom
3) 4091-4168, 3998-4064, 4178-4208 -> -4.24 angstrom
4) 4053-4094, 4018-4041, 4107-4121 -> 0.44 angstrom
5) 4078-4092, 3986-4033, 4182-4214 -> -0.74 angstrom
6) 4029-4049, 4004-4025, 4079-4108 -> 0.87 angstrom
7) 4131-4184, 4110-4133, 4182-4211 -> 0.76 angstrom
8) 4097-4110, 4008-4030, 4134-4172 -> -1.23 angstrom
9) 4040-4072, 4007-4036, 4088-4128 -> 1.28 angstrom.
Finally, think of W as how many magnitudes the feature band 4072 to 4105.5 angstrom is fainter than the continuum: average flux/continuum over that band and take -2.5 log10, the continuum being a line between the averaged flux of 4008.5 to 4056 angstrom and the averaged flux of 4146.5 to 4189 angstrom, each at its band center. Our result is -0.08 mag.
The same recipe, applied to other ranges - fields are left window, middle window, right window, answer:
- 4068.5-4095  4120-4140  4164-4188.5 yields -0.01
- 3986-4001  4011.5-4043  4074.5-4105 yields 0.04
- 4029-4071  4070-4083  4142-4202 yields -0.05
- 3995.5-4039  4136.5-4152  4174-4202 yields -0.02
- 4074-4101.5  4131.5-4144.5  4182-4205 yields 0.00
